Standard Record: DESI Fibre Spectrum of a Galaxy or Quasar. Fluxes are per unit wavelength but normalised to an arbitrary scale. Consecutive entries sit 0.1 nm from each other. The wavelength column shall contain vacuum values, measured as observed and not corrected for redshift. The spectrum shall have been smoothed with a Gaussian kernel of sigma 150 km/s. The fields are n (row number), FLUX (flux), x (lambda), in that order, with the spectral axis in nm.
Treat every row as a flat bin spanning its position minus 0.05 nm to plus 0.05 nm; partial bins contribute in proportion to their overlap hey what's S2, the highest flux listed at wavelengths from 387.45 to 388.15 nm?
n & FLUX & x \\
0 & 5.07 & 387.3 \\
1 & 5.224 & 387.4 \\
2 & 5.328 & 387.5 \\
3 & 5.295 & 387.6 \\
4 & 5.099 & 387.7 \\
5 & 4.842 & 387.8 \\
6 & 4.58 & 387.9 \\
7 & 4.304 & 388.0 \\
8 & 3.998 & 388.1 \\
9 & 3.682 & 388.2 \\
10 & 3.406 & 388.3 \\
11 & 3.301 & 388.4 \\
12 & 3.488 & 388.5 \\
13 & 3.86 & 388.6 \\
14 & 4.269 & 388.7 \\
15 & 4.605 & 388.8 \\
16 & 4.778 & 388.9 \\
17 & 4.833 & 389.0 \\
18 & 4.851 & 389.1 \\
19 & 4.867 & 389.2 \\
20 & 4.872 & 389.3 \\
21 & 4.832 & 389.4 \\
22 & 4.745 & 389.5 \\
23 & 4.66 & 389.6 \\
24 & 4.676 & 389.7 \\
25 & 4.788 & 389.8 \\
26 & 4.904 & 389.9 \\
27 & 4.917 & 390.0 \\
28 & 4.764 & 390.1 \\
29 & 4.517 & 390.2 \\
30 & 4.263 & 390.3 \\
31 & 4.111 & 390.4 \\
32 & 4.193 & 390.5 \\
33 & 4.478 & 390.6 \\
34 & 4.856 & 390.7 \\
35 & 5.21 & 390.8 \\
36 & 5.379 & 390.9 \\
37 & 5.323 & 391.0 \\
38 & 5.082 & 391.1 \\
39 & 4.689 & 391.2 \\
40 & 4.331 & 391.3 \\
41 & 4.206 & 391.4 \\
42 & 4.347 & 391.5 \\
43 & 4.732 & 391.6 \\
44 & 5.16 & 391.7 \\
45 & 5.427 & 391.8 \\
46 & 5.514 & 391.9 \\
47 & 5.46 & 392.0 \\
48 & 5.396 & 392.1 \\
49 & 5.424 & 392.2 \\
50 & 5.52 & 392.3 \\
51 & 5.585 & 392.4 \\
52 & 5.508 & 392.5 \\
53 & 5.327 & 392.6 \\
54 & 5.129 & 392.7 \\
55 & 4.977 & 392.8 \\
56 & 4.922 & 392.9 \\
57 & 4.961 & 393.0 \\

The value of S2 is 5.328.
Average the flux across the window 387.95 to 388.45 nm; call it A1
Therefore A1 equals 3.74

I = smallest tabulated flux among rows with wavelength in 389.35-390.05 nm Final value 4.66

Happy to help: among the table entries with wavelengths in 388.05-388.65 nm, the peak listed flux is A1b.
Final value 3.998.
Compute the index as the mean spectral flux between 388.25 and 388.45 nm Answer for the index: 3.35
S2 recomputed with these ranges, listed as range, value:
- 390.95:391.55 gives 5.323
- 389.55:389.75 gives 4.676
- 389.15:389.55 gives 4.872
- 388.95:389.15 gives 4.851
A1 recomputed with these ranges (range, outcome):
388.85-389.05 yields 4.81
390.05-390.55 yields 4.37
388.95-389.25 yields 4.85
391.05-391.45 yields 4.58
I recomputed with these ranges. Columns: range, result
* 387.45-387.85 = 4.842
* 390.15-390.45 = 4.111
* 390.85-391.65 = 4.206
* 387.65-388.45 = 3.301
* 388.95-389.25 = 4.833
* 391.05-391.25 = 4.689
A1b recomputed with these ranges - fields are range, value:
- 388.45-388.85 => 4.605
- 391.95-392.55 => 5.585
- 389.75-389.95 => 4.904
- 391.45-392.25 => 5.514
